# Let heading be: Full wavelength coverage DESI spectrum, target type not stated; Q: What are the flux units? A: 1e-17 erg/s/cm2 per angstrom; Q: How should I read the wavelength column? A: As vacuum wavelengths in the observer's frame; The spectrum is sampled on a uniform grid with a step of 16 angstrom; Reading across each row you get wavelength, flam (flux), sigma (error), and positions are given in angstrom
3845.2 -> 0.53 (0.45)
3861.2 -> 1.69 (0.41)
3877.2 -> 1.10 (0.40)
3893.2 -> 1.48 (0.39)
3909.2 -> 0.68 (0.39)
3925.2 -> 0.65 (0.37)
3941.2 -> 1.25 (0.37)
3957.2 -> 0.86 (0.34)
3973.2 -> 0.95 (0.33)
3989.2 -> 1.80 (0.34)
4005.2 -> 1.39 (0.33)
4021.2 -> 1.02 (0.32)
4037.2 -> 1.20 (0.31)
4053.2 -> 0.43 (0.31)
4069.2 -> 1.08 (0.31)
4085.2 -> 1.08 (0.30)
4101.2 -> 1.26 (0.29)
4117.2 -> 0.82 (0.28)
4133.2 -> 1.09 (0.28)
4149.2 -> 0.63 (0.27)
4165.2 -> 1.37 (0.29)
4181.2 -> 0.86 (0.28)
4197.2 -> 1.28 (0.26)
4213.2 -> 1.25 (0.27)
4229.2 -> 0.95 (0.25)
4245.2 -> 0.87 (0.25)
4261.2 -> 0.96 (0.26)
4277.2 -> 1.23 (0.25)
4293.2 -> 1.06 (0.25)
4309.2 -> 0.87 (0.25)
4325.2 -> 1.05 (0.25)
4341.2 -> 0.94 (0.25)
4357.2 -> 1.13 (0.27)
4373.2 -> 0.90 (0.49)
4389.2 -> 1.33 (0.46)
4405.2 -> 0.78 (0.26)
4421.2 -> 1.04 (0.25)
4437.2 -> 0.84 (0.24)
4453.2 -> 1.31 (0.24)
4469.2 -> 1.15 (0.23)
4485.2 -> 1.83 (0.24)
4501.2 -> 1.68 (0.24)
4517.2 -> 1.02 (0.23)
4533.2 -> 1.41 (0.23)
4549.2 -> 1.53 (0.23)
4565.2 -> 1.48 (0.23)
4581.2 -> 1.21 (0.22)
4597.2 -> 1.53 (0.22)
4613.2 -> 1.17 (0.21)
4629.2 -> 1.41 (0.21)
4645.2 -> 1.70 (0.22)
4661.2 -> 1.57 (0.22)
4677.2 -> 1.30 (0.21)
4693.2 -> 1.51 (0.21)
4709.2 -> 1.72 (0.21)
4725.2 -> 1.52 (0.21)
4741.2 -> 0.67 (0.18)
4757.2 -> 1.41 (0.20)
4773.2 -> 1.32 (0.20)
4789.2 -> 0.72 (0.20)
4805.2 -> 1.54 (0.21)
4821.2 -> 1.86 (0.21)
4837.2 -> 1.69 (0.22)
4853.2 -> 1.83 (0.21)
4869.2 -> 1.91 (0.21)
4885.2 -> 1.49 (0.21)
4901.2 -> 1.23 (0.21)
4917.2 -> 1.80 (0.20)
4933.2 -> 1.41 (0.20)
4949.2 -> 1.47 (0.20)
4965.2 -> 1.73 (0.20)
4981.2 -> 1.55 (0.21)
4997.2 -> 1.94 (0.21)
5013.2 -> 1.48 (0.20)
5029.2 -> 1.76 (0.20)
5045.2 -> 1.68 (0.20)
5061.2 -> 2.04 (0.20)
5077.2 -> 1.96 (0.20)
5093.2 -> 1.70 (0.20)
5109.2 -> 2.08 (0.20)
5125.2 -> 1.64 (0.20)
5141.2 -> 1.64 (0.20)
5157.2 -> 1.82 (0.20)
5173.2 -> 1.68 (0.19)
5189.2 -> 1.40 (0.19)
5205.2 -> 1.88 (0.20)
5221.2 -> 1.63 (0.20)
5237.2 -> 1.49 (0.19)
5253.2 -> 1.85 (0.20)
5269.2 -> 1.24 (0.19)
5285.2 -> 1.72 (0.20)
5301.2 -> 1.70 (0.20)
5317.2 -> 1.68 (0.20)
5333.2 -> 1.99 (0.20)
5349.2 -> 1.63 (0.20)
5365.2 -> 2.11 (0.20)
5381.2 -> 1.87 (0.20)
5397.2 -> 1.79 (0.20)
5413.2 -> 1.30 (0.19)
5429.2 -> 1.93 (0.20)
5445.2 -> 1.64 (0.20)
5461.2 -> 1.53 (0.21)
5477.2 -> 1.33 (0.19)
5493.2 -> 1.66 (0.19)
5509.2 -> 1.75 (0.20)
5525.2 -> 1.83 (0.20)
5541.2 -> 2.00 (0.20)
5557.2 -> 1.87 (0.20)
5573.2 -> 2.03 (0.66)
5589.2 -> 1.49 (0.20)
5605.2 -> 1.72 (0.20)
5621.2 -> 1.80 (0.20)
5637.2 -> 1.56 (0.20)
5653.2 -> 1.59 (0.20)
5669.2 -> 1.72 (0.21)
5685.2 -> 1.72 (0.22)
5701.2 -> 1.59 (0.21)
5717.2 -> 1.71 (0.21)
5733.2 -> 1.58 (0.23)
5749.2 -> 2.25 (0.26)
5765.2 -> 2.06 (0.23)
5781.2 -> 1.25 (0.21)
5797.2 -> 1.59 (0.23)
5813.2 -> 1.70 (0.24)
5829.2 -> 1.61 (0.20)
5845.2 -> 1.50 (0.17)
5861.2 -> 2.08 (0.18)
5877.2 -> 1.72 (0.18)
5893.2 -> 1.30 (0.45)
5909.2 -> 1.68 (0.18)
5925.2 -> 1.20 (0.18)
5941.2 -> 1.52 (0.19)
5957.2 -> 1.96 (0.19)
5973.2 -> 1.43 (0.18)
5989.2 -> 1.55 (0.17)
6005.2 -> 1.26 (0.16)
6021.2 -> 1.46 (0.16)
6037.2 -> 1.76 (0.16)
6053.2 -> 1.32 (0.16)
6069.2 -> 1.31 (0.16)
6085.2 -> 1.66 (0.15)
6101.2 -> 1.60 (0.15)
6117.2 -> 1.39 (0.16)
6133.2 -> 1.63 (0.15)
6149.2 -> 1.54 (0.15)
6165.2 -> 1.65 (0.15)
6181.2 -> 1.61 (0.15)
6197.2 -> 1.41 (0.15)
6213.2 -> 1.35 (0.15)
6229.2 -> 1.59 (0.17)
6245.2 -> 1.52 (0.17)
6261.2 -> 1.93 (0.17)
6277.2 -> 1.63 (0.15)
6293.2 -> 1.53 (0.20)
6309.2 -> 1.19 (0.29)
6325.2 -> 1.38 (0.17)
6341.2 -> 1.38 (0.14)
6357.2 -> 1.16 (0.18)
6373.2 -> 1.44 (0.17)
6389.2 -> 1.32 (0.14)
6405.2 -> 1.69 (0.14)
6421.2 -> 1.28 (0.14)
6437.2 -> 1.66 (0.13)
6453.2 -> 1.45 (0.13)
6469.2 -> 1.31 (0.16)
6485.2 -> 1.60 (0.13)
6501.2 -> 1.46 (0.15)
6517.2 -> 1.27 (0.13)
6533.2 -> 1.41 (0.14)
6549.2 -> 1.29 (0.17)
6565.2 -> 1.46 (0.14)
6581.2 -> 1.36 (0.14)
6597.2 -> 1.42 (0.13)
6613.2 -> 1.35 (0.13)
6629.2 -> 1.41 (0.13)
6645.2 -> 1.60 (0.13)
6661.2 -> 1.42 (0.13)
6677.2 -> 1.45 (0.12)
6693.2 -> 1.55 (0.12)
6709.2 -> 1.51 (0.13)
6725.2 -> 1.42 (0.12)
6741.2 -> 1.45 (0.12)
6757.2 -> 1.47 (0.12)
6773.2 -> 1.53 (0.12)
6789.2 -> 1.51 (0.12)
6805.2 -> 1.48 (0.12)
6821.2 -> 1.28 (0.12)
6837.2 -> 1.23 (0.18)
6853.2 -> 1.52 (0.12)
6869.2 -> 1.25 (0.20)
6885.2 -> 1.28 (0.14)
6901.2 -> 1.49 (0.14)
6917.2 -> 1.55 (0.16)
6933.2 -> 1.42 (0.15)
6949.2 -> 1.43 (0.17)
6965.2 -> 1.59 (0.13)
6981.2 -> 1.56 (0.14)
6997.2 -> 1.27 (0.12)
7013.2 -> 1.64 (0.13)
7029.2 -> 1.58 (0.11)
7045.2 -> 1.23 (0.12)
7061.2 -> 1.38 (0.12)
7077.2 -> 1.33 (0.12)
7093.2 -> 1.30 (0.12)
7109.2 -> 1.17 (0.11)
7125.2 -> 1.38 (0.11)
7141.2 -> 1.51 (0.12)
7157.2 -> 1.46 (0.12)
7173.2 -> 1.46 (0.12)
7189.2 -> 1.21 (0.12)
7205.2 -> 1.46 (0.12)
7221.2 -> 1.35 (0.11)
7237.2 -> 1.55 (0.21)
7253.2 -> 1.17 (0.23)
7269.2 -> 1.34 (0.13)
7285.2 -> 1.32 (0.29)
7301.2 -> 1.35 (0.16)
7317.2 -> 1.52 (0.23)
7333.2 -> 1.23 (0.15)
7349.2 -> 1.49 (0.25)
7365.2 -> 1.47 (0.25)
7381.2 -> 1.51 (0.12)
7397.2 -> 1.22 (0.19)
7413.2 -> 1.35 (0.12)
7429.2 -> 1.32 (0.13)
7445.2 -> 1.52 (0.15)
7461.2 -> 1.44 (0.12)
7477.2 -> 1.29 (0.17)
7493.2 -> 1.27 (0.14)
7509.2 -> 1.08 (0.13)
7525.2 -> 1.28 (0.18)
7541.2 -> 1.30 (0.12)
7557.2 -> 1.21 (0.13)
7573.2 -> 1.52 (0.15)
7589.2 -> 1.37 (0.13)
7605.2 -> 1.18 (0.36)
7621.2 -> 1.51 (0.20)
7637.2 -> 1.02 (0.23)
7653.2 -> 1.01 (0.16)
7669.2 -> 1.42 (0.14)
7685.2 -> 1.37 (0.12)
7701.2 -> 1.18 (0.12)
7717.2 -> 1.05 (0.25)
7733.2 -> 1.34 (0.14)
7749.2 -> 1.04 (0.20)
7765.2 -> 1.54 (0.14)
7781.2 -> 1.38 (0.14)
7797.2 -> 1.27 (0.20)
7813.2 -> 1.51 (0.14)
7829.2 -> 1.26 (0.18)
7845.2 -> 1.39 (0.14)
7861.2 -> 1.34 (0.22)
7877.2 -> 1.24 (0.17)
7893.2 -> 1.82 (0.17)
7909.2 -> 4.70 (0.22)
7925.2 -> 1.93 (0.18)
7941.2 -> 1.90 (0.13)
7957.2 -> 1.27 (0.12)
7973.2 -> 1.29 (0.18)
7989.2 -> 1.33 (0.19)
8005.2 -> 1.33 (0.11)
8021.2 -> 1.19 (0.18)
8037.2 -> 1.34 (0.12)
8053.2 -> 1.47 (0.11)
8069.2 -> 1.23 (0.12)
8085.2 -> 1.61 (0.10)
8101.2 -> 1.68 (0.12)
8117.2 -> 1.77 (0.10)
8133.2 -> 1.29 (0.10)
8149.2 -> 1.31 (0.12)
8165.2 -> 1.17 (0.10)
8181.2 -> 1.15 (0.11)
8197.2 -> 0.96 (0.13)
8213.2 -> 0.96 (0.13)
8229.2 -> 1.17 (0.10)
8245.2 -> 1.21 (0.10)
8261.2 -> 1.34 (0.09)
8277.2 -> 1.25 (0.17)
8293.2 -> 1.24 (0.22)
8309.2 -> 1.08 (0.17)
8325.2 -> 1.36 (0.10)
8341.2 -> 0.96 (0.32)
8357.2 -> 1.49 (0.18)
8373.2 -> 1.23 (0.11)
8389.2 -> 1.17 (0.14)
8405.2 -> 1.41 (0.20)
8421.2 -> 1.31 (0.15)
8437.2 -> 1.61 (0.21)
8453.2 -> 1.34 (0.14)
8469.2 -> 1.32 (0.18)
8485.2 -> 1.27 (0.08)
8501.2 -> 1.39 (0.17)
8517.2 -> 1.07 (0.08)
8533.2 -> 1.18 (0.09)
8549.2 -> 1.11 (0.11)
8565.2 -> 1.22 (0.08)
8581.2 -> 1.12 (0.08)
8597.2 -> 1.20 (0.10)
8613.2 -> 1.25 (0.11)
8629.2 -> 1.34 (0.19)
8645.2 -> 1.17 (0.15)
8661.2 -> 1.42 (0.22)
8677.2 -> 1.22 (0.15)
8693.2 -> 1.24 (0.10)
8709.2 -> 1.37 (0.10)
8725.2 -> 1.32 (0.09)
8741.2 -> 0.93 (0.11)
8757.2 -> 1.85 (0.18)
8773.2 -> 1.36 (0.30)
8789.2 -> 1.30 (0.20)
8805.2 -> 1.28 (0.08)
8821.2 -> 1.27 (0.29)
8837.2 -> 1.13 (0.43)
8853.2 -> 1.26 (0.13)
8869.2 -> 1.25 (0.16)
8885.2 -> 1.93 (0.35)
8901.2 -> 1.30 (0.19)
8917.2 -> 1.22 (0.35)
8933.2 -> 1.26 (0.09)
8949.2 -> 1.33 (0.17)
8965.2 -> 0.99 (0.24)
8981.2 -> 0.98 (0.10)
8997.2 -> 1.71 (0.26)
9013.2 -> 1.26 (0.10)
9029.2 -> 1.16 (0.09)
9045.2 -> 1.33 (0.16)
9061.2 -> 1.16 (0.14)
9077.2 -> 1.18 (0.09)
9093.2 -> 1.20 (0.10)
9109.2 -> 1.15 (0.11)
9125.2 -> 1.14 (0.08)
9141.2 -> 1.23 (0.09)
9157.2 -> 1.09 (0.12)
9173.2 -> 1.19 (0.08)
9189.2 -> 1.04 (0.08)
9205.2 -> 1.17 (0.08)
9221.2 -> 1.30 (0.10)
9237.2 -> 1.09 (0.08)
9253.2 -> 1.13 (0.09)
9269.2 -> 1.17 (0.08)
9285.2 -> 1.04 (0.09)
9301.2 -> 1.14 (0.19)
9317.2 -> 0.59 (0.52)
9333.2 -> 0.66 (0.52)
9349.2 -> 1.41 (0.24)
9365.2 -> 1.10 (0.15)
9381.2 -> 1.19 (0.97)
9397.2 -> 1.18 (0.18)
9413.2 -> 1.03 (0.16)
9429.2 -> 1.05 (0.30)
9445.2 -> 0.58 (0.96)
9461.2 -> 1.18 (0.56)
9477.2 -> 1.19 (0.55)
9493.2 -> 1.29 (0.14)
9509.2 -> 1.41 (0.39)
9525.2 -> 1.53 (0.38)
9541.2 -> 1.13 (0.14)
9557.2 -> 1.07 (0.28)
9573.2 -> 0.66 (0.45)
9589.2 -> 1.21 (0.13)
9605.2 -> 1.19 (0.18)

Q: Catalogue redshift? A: 0.20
